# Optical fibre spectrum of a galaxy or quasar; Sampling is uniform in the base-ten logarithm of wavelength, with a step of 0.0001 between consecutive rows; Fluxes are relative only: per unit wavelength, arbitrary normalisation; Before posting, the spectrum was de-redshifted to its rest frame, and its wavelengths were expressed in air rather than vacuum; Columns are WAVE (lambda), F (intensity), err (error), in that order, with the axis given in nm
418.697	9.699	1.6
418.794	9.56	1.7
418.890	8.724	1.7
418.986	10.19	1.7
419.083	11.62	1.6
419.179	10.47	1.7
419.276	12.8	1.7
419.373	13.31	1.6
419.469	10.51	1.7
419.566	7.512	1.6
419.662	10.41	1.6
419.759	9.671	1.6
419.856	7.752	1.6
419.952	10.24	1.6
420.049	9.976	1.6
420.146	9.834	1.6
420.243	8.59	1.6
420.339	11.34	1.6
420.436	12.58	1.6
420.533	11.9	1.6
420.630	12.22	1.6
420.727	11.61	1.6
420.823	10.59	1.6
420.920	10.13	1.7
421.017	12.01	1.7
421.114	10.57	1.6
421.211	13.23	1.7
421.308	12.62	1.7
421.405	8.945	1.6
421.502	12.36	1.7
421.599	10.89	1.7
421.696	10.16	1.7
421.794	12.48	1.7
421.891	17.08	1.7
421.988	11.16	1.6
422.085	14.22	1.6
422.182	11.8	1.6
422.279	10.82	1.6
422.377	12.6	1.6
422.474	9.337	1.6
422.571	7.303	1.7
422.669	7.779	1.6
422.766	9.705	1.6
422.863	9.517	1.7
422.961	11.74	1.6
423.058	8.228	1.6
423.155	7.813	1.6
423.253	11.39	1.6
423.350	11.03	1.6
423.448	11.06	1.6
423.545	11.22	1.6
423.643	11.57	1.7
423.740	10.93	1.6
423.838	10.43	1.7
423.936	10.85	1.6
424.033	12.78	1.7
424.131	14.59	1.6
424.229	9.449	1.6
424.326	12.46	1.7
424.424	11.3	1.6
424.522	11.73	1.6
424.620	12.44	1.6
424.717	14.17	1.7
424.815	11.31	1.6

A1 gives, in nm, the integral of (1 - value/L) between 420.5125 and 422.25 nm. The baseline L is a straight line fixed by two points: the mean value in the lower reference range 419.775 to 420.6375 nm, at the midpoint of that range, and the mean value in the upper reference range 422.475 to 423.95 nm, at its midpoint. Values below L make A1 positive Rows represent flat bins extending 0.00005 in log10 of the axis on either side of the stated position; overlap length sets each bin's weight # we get -0.28 nm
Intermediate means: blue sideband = 10.4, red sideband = 9.99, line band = 11.9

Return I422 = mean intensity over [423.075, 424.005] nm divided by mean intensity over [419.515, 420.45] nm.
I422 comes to 1.10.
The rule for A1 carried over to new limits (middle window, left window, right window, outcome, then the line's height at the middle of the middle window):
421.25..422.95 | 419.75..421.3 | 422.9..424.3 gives -0.04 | 10.9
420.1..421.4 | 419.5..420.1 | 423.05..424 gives -0.22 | 9.62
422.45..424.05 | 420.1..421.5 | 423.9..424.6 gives 0.22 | 11.7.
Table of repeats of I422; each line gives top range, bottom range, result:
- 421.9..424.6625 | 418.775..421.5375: 1.02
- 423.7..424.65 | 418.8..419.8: 1.11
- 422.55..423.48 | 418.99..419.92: 0.92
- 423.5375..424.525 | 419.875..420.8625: 1.07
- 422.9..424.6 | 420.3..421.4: 0.96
